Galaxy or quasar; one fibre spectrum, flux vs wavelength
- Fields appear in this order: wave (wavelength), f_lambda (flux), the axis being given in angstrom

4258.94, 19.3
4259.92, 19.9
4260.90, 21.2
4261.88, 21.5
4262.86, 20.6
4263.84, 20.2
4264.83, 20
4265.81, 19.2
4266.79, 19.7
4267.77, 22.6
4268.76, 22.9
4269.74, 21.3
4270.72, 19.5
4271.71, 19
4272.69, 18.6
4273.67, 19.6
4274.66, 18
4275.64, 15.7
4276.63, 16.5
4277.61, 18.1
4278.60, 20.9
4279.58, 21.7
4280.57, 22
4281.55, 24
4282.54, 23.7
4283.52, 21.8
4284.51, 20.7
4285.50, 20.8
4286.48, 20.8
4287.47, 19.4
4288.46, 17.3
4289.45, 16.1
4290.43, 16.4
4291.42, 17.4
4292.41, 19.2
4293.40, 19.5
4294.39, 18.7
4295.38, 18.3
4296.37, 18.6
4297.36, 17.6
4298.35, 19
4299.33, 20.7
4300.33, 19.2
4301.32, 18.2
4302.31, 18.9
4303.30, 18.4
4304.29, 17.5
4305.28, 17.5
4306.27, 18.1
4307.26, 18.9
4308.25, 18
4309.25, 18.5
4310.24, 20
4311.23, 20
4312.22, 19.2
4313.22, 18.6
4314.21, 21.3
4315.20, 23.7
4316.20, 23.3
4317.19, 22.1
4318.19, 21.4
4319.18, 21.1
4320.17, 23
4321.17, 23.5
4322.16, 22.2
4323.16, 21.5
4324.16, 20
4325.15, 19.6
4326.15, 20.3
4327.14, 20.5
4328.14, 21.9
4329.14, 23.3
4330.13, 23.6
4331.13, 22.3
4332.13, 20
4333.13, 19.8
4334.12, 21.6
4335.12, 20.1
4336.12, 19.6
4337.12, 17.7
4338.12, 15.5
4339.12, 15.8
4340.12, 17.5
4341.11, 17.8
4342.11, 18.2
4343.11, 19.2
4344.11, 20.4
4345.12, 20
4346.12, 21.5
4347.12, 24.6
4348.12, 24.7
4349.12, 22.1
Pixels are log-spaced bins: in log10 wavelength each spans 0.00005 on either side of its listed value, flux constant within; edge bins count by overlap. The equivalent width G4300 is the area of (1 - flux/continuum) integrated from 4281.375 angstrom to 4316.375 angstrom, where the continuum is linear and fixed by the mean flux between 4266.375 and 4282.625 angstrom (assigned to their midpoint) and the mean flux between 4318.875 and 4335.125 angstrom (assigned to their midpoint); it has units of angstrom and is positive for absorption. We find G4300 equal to 2.4 angstrom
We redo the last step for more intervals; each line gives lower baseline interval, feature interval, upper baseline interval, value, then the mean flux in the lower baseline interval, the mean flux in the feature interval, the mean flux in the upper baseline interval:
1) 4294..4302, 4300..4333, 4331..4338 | -2.0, 18.8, 20.5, 19.8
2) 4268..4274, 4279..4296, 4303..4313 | -0.3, 20.3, 19.9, 18.6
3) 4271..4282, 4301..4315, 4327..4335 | 1.2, 19.4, 18.9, 21.6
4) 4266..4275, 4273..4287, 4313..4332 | 0.1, 20.1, 20.3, 21.8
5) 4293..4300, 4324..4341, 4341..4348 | 0.2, 18.9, 19.9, 20.6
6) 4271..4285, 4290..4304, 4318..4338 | 1.3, 20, 18.6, 21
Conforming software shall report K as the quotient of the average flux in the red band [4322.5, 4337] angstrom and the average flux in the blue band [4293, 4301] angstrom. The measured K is 1.11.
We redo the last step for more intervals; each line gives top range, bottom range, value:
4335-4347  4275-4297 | 0.97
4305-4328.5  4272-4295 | 1.06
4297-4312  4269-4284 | 0.93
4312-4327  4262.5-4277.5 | 1.10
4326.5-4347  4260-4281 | 1.00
